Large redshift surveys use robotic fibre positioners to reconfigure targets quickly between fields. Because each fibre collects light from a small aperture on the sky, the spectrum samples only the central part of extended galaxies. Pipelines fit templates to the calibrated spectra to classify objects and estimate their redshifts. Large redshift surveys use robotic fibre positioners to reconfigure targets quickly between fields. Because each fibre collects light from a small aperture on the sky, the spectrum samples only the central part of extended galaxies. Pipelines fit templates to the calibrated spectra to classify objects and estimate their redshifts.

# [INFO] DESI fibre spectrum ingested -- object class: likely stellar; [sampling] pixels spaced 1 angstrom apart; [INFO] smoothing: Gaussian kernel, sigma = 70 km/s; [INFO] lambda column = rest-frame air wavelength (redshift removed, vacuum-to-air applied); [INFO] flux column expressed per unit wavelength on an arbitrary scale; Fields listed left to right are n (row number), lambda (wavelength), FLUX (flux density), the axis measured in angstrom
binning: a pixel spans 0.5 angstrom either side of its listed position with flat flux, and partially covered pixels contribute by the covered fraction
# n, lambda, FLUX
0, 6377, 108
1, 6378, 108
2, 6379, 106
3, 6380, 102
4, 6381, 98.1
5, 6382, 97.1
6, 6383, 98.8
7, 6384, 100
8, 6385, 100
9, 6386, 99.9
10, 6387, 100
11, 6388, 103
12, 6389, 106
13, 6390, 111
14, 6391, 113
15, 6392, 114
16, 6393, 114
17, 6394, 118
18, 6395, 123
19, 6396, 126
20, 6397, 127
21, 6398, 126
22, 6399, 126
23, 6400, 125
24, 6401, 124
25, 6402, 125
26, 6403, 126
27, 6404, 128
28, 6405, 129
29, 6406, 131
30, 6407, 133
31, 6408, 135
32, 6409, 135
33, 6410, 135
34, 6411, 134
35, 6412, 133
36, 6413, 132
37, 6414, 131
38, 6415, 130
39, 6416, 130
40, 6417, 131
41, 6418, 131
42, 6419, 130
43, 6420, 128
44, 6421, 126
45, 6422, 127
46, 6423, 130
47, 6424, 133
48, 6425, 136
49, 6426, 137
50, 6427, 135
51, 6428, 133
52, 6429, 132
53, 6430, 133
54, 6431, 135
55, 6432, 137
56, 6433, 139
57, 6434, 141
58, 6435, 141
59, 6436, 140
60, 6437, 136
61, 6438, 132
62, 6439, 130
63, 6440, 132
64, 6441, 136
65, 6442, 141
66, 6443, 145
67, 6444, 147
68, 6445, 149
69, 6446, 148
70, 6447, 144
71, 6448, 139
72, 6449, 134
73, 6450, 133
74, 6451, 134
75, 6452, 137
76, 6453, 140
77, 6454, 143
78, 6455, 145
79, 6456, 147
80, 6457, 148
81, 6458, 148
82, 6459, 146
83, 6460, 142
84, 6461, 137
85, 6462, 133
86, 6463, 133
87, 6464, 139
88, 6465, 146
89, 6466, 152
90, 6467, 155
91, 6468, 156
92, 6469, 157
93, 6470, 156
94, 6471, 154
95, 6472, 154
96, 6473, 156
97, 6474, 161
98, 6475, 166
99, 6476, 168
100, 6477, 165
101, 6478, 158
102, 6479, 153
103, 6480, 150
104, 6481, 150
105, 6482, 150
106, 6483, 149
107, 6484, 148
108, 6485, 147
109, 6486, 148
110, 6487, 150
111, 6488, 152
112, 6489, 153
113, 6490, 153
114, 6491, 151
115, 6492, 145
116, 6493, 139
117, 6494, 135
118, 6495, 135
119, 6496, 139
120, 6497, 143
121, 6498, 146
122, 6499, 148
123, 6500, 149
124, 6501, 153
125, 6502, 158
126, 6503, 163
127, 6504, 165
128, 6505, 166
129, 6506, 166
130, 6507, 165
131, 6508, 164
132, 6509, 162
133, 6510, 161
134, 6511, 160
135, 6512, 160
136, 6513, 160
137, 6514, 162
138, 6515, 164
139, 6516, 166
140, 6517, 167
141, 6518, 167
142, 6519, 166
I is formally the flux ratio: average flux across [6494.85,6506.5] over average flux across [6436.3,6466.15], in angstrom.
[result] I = 1.1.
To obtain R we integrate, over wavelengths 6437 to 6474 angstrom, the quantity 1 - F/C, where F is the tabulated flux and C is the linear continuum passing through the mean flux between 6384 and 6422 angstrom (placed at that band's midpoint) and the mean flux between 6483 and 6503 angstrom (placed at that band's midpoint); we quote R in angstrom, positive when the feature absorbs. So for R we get -1.7 angstrom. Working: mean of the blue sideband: 123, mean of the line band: 144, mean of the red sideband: 147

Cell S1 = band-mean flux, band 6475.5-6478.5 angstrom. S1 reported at 164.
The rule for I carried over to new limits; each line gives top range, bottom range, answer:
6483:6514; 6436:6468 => 1.08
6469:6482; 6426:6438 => 1.15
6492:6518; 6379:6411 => 1.33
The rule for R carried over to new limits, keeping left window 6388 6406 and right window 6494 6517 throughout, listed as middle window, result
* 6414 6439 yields -0.5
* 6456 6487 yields -1.1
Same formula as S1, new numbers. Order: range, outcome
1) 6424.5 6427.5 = 136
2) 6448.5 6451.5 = 134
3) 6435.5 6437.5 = 138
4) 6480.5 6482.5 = 150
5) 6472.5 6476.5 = 163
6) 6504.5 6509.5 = 165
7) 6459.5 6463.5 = 136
